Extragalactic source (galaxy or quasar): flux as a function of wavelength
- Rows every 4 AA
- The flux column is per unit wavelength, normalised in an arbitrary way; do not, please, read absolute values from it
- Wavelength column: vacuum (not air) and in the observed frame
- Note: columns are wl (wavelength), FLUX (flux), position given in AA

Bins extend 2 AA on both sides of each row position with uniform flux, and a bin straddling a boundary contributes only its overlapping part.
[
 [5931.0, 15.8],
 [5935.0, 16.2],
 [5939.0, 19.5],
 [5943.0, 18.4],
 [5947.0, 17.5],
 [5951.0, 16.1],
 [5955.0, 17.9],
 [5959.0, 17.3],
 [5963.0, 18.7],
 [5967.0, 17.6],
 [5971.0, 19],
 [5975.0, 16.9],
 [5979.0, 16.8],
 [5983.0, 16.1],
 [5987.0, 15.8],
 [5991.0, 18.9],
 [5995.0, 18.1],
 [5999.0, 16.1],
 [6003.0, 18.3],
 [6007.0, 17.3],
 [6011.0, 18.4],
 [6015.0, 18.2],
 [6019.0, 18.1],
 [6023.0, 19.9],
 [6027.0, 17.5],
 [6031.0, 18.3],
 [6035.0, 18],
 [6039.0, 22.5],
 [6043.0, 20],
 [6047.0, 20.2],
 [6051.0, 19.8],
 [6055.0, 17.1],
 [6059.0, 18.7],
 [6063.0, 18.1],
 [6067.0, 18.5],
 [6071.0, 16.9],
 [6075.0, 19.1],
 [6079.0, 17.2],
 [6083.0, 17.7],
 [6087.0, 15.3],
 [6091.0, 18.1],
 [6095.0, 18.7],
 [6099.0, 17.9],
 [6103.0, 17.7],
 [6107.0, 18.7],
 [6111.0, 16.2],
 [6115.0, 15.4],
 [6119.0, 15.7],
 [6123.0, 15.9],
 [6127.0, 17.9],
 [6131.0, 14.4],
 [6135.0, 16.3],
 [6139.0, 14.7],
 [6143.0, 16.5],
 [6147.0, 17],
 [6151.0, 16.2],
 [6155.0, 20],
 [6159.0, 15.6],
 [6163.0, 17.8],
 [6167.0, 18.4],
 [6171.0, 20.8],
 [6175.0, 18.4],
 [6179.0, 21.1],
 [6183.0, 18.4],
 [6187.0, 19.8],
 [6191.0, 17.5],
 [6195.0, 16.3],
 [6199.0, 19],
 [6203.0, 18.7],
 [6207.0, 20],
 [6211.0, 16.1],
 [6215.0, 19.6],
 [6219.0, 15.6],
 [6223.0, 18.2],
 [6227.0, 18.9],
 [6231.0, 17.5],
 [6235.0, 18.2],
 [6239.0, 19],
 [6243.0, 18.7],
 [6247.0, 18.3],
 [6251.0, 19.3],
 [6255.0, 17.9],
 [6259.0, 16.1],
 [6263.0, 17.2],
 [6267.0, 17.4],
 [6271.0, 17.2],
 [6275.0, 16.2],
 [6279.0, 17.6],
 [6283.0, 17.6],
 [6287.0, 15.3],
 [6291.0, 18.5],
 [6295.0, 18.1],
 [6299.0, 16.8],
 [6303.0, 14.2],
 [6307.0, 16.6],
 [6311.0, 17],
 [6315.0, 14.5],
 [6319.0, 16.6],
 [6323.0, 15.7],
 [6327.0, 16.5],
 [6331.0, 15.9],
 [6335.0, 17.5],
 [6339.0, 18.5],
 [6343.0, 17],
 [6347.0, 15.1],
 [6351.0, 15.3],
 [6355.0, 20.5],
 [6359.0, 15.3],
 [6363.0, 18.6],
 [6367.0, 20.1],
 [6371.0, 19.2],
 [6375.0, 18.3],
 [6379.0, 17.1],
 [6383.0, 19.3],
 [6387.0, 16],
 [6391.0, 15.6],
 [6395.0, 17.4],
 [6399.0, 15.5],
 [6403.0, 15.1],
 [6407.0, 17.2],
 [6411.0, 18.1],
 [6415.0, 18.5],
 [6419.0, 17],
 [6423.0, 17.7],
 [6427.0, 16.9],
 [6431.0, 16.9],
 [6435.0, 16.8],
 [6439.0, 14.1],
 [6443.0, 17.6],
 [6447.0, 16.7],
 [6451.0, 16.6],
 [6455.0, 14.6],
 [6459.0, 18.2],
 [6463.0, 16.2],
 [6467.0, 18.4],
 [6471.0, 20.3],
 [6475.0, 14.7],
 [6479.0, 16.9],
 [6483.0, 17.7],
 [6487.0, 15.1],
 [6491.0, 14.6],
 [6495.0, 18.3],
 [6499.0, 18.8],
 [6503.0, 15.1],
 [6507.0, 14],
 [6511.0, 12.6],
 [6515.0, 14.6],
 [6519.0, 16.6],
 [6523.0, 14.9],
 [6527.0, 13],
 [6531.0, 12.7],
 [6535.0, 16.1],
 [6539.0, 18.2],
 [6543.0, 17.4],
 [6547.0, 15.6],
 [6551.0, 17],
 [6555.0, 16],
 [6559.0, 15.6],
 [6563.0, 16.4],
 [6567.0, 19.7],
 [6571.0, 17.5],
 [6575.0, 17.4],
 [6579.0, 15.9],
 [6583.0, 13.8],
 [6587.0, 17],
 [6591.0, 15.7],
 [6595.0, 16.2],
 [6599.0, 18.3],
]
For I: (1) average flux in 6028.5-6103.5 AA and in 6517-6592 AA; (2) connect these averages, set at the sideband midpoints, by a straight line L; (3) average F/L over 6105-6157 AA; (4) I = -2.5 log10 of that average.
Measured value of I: 0.10 mag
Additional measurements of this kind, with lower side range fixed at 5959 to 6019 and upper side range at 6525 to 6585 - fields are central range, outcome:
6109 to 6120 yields 0.10 mag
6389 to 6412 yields 0.01 mag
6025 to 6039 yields -0.07 mag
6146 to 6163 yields -0.01 mag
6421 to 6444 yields -0.01 mag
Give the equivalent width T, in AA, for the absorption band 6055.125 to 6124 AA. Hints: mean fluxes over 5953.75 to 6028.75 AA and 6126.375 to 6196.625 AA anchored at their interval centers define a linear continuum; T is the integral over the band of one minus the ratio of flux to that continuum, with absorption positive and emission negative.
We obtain 1.0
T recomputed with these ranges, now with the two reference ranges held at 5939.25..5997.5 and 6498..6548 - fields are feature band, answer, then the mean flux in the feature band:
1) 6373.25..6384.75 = -1.69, 18.2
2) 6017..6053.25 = -4.35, 19.4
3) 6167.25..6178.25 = -1.88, 19.6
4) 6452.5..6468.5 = -1.30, 16.8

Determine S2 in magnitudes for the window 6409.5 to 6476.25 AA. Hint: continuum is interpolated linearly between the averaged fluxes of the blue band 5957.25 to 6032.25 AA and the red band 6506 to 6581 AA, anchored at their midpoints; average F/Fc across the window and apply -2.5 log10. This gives -0.05 mag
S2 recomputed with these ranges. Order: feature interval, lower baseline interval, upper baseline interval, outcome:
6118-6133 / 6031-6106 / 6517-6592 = 0.14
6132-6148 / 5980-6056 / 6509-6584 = 0.12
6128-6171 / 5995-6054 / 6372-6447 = 0.08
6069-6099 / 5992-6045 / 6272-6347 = 0.03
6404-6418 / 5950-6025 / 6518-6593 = -0.07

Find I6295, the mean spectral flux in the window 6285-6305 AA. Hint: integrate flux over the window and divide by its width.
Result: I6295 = 16.6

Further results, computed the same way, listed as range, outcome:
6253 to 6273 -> 17.2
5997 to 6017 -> 17.7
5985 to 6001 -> 17.2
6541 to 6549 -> 16.5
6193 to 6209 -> 18.5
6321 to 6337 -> 16.4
